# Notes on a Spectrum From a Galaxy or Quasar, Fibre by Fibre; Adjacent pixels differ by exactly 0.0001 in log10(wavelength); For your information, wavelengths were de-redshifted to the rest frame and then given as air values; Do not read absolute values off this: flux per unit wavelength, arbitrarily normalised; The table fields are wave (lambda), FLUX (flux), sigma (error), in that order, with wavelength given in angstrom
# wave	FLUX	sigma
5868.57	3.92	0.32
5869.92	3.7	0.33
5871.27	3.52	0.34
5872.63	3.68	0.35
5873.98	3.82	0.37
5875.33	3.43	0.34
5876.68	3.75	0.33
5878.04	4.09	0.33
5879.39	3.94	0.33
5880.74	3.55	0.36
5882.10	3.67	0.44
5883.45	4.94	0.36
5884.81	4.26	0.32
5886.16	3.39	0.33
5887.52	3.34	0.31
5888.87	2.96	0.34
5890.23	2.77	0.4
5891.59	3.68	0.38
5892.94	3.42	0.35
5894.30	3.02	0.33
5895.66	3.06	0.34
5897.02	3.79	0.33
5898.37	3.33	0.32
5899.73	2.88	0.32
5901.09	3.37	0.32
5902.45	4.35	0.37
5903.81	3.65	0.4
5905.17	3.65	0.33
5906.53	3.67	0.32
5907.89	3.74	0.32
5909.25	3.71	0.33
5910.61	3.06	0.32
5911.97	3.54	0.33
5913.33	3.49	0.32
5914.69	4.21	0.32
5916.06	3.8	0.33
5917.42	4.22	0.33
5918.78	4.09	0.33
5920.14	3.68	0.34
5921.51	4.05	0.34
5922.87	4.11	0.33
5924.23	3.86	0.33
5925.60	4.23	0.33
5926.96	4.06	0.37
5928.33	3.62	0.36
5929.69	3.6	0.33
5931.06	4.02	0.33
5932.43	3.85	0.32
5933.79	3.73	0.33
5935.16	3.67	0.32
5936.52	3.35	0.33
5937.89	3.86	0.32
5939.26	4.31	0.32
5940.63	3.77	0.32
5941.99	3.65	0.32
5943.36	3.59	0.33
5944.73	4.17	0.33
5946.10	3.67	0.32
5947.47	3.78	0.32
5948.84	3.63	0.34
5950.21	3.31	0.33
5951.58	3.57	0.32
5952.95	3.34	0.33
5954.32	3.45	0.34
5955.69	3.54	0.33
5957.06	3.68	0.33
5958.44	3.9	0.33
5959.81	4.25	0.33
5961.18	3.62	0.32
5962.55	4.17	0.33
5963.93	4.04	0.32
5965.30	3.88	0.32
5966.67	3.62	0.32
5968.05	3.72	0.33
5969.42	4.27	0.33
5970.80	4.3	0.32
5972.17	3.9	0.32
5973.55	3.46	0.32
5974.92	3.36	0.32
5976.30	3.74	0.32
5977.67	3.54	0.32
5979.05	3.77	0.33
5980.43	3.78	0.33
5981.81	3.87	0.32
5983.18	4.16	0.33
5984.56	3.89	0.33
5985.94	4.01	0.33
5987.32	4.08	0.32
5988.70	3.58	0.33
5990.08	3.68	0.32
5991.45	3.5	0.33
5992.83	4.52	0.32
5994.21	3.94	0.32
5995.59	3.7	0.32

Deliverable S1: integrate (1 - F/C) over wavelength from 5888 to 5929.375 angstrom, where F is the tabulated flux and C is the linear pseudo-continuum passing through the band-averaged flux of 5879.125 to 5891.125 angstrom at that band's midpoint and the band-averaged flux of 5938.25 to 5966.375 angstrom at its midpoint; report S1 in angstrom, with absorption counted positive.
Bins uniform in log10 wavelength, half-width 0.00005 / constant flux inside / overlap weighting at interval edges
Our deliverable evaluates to 0.5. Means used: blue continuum 3.64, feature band 3.63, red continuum 3.77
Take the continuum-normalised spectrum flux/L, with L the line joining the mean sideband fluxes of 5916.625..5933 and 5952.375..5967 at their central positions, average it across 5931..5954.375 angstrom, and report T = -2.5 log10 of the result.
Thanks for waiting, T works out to 0.05 mag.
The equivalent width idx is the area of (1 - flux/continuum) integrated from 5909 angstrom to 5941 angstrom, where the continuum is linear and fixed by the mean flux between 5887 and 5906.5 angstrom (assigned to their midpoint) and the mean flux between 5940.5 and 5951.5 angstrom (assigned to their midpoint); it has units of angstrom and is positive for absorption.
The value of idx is -2.5 angstrom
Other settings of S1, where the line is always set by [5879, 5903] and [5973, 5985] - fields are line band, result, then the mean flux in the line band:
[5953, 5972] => -0.87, 3.86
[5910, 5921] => -0.56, 3.77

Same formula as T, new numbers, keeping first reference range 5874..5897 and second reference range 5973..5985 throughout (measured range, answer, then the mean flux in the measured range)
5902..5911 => -0.021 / 3.69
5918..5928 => -0.100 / 4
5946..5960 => 0.020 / 3.62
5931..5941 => -0.041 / 3.81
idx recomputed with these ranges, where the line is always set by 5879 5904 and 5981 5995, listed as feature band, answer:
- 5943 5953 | 0.3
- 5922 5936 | -0.7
